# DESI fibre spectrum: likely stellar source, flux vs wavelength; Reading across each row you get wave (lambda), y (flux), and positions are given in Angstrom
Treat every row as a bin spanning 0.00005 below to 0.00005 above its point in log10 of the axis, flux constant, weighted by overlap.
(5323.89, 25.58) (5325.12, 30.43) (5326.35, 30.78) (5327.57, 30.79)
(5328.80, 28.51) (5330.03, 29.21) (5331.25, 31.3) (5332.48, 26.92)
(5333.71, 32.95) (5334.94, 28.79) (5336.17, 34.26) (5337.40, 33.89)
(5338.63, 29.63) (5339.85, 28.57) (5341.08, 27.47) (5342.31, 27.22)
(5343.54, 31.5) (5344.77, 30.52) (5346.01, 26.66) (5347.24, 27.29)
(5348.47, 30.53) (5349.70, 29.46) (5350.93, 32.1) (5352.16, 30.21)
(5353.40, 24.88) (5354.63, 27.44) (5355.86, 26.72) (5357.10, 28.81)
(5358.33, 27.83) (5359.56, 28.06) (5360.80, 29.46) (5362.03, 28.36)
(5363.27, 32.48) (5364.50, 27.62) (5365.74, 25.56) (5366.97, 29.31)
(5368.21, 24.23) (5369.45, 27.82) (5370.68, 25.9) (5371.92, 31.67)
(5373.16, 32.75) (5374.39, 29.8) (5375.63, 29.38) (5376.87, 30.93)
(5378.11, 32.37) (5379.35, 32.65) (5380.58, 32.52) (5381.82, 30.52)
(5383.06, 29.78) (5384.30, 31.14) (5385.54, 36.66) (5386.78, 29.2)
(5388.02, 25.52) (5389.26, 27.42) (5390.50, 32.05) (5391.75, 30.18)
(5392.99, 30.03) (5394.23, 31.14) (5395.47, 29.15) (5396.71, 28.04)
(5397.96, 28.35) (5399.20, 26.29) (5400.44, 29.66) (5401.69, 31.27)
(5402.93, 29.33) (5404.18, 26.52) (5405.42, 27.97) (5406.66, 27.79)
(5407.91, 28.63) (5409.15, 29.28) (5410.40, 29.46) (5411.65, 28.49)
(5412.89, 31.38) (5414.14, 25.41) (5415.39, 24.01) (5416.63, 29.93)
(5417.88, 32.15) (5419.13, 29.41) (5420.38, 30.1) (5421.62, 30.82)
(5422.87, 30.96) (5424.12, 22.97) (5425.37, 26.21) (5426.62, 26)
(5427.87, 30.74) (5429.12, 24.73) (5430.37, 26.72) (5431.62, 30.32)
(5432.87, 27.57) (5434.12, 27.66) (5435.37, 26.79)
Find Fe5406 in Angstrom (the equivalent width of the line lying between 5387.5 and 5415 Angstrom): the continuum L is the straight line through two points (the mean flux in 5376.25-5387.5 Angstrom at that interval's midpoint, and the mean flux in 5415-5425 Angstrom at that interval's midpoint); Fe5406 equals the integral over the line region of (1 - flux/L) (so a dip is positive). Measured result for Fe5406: 1.4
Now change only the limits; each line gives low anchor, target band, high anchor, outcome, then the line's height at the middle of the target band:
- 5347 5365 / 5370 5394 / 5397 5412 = -1.58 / 28.7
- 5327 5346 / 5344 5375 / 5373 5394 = 1.75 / 30.3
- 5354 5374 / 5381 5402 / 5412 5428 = -1.03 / 28.4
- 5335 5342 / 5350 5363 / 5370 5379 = 0.83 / 30.5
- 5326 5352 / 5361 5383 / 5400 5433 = -0.27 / 29.3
